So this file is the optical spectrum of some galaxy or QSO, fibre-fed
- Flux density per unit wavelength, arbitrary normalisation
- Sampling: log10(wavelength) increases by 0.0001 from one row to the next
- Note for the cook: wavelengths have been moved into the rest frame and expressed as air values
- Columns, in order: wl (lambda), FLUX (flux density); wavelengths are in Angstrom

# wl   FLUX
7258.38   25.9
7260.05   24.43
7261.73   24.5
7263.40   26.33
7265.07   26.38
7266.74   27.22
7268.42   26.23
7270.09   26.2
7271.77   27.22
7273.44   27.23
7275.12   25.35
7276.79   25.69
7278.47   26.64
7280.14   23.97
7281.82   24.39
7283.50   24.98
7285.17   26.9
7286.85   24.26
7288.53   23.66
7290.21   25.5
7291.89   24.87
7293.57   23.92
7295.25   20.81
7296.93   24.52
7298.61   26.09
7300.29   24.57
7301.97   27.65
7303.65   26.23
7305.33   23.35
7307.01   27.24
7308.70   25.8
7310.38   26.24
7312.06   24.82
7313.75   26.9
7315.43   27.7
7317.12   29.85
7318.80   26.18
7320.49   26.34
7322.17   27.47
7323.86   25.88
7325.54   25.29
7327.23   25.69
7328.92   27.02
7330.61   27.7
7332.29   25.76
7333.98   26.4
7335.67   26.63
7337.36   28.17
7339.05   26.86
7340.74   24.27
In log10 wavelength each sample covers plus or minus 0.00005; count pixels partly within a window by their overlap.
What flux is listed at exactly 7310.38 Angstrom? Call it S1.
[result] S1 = 26.24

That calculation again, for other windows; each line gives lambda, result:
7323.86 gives 25.88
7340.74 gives 24.27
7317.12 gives 29.85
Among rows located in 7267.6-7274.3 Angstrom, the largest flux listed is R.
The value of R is 27.23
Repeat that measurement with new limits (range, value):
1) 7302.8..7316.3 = 27.7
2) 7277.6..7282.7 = 26.64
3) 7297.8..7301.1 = 26.09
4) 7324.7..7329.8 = 27.02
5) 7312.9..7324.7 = 29.85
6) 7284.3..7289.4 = 26.9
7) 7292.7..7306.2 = 27.65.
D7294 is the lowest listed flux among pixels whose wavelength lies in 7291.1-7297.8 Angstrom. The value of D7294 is 20.81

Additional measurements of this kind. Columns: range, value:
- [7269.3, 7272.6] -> 26.2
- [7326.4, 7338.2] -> 25.69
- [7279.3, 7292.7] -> 23.66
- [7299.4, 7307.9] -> 23.35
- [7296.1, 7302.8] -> 24.52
